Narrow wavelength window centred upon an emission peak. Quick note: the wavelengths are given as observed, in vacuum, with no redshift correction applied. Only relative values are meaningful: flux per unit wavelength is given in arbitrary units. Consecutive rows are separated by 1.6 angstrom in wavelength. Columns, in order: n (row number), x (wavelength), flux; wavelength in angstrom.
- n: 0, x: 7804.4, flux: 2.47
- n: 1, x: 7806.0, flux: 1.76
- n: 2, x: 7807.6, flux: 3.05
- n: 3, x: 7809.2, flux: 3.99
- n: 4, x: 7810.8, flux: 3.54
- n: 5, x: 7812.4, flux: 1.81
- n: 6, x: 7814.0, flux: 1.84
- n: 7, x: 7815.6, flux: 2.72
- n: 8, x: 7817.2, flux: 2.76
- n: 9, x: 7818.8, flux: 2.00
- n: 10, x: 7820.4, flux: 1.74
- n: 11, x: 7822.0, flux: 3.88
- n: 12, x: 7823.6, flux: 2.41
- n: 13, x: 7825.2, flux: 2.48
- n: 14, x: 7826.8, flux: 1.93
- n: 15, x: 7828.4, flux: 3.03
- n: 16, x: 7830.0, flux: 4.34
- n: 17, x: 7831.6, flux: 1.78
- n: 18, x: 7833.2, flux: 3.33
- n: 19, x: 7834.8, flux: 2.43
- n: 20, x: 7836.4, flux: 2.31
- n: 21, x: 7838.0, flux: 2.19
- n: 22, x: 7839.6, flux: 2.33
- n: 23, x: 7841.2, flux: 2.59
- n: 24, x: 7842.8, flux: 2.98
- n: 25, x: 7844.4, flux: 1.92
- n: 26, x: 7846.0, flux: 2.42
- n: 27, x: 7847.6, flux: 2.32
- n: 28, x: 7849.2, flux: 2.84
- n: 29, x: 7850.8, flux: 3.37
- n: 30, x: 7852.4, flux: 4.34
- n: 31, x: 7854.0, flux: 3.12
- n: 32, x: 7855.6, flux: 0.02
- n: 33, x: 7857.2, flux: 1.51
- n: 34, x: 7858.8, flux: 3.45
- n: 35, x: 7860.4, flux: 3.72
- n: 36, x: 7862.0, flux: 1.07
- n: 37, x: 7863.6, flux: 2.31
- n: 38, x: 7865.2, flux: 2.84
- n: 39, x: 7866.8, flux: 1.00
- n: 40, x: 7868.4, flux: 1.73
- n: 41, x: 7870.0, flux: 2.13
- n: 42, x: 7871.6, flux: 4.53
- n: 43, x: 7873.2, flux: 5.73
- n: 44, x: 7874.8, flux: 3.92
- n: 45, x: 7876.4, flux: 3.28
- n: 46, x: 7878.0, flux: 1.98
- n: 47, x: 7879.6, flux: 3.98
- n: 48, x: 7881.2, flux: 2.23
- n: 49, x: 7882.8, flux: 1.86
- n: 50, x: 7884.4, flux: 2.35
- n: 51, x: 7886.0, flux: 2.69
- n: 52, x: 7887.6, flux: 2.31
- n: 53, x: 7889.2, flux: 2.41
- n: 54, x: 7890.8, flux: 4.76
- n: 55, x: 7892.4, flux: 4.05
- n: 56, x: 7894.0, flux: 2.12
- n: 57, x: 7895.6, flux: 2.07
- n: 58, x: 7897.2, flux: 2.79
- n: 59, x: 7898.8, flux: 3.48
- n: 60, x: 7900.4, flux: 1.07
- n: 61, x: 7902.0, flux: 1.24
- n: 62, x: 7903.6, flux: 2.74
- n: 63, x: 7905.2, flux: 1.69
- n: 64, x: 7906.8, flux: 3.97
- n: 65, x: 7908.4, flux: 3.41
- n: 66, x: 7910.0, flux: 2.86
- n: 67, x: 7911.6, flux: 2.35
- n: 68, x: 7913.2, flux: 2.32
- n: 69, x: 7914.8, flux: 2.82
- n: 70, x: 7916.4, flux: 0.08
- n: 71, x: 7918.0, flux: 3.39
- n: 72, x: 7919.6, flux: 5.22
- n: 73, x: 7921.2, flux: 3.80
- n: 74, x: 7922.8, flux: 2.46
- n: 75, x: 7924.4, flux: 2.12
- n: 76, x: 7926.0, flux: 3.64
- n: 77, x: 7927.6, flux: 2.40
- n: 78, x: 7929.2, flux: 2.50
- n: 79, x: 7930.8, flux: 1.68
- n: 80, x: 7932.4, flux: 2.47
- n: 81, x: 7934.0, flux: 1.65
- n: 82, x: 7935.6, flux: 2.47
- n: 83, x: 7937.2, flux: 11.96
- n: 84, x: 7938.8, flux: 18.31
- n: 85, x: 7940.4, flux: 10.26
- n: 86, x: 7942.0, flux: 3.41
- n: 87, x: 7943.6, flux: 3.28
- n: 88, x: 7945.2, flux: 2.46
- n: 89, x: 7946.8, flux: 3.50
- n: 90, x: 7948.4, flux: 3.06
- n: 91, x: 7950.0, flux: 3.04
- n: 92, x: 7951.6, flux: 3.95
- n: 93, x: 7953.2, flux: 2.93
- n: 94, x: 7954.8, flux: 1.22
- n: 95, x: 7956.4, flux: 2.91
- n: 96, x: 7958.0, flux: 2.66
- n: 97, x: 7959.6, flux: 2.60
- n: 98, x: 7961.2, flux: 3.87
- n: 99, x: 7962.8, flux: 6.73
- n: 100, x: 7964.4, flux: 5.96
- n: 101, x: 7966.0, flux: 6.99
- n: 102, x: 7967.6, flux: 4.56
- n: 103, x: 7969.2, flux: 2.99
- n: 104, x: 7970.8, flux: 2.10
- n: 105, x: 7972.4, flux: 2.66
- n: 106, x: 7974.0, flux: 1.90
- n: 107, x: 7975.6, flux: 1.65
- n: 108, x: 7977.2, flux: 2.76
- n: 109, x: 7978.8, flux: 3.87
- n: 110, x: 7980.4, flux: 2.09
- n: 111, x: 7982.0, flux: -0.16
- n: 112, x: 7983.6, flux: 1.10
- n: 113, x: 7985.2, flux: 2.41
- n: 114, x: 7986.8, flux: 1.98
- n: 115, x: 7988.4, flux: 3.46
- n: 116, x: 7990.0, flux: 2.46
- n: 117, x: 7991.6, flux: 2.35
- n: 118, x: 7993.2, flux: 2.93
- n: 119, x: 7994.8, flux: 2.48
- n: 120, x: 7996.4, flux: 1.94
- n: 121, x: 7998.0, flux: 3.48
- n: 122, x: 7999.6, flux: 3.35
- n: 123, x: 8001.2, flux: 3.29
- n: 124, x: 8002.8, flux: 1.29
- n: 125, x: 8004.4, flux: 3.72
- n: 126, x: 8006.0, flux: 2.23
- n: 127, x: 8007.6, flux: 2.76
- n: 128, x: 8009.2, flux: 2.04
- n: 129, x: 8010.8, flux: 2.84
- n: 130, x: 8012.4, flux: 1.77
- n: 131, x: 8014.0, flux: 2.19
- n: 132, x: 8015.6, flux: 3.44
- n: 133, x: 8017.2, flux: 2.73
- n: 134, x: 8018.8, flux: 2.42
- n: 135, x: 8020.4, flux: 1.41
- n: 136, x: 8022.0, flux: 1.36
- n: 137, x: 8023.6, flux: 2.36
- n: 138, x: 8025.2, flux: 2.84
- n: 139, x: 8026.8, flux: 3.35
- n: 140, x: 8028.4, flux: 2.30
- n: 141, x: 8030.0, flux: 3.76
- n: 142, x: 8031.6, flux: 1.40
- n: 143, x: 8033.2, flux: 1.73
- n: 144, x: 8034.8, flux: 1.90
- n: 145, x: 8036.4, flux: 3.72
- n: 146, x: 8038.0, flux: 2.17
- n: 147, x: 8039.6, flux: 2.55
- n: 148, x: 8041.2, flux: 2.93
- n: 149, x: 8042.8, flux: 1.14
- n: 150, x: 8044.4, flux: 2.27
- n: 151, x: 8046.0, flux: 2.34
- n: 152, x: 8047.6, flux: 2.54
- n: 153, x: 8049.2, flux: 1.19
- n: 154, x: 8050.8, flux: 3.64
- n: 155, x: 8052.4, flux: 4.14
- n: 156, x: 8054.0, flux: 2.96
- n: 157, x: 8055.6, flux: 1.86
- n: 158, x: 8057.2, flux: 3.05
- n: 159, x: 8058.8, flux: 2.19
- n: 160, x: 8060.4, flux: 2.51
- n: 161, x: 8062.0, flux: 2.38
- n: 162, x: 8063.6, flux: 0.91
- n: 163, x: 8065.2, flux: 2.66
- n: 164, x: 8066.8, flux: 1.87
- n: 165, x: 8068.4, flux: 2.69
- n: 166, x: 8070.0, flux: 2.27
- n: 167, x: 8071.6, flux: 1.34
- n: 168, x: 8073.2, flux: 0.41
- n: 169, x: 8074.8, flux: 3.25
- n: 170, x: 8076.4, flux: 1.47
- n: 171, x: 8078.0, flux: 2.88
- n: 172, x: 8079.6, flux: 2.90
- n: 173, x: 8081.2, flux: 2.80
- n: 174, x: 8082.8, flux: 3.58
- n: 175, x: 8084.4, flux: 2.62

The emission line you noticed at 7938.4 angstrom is Halpha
